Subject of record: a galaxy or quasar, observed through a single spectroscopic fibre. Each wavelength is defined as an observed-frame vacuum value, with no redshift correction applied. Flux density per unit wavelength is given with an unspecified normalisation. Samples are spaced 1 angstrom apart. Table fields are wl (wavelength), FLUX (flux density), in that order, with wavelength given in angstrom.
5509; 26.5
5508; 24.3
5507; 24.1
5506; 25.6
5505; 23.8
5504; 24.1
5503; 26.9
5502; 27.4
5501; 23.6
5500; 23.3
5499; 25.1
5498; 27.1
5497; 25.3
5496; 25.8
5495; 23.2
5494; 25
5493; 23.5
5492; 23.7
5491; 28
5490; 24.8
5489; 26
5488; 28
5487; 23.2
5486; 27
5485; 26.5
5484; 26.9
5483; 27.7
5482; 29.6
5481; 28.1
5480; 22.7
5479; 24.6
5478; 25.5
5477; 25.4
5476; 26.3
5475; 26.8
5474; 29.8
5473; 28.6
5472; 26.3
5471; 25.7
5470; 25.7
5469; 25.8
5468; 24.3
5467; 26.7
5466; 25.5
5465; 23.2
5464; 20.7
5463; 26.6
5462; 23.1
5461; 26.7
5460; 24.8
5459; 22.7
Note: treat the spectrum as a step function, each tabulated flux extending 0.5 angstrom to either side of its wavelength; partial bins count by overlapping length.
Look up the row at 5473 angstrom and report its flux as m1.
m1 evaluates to 28.6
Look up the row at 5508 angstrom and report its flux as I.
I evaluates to 24.3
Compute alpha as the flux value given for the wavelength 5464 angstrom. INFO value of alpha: 20.7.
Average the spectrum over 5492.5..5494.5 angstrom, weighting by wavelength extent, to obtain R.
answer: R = 24.2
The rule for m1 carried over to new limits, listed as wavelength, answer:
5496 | 25.8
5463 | 26.6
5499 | 25.1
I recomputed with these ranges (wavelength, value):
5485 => 26.5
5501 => 23.6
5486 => 27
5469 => 25.8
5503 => 26.9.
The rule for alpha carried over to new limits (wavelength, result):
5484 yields 26.9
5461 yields 26.7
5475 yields 26.8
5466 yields 25.5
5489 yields 26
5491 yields 28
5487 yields 23.2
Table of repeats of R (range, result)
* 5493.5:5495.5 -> 24.1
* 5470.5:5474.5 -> 27.6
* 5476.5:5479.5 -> 25.2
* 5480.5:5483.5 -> 28.5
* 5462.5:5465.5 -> 23.5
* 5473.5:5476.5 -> 27.6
